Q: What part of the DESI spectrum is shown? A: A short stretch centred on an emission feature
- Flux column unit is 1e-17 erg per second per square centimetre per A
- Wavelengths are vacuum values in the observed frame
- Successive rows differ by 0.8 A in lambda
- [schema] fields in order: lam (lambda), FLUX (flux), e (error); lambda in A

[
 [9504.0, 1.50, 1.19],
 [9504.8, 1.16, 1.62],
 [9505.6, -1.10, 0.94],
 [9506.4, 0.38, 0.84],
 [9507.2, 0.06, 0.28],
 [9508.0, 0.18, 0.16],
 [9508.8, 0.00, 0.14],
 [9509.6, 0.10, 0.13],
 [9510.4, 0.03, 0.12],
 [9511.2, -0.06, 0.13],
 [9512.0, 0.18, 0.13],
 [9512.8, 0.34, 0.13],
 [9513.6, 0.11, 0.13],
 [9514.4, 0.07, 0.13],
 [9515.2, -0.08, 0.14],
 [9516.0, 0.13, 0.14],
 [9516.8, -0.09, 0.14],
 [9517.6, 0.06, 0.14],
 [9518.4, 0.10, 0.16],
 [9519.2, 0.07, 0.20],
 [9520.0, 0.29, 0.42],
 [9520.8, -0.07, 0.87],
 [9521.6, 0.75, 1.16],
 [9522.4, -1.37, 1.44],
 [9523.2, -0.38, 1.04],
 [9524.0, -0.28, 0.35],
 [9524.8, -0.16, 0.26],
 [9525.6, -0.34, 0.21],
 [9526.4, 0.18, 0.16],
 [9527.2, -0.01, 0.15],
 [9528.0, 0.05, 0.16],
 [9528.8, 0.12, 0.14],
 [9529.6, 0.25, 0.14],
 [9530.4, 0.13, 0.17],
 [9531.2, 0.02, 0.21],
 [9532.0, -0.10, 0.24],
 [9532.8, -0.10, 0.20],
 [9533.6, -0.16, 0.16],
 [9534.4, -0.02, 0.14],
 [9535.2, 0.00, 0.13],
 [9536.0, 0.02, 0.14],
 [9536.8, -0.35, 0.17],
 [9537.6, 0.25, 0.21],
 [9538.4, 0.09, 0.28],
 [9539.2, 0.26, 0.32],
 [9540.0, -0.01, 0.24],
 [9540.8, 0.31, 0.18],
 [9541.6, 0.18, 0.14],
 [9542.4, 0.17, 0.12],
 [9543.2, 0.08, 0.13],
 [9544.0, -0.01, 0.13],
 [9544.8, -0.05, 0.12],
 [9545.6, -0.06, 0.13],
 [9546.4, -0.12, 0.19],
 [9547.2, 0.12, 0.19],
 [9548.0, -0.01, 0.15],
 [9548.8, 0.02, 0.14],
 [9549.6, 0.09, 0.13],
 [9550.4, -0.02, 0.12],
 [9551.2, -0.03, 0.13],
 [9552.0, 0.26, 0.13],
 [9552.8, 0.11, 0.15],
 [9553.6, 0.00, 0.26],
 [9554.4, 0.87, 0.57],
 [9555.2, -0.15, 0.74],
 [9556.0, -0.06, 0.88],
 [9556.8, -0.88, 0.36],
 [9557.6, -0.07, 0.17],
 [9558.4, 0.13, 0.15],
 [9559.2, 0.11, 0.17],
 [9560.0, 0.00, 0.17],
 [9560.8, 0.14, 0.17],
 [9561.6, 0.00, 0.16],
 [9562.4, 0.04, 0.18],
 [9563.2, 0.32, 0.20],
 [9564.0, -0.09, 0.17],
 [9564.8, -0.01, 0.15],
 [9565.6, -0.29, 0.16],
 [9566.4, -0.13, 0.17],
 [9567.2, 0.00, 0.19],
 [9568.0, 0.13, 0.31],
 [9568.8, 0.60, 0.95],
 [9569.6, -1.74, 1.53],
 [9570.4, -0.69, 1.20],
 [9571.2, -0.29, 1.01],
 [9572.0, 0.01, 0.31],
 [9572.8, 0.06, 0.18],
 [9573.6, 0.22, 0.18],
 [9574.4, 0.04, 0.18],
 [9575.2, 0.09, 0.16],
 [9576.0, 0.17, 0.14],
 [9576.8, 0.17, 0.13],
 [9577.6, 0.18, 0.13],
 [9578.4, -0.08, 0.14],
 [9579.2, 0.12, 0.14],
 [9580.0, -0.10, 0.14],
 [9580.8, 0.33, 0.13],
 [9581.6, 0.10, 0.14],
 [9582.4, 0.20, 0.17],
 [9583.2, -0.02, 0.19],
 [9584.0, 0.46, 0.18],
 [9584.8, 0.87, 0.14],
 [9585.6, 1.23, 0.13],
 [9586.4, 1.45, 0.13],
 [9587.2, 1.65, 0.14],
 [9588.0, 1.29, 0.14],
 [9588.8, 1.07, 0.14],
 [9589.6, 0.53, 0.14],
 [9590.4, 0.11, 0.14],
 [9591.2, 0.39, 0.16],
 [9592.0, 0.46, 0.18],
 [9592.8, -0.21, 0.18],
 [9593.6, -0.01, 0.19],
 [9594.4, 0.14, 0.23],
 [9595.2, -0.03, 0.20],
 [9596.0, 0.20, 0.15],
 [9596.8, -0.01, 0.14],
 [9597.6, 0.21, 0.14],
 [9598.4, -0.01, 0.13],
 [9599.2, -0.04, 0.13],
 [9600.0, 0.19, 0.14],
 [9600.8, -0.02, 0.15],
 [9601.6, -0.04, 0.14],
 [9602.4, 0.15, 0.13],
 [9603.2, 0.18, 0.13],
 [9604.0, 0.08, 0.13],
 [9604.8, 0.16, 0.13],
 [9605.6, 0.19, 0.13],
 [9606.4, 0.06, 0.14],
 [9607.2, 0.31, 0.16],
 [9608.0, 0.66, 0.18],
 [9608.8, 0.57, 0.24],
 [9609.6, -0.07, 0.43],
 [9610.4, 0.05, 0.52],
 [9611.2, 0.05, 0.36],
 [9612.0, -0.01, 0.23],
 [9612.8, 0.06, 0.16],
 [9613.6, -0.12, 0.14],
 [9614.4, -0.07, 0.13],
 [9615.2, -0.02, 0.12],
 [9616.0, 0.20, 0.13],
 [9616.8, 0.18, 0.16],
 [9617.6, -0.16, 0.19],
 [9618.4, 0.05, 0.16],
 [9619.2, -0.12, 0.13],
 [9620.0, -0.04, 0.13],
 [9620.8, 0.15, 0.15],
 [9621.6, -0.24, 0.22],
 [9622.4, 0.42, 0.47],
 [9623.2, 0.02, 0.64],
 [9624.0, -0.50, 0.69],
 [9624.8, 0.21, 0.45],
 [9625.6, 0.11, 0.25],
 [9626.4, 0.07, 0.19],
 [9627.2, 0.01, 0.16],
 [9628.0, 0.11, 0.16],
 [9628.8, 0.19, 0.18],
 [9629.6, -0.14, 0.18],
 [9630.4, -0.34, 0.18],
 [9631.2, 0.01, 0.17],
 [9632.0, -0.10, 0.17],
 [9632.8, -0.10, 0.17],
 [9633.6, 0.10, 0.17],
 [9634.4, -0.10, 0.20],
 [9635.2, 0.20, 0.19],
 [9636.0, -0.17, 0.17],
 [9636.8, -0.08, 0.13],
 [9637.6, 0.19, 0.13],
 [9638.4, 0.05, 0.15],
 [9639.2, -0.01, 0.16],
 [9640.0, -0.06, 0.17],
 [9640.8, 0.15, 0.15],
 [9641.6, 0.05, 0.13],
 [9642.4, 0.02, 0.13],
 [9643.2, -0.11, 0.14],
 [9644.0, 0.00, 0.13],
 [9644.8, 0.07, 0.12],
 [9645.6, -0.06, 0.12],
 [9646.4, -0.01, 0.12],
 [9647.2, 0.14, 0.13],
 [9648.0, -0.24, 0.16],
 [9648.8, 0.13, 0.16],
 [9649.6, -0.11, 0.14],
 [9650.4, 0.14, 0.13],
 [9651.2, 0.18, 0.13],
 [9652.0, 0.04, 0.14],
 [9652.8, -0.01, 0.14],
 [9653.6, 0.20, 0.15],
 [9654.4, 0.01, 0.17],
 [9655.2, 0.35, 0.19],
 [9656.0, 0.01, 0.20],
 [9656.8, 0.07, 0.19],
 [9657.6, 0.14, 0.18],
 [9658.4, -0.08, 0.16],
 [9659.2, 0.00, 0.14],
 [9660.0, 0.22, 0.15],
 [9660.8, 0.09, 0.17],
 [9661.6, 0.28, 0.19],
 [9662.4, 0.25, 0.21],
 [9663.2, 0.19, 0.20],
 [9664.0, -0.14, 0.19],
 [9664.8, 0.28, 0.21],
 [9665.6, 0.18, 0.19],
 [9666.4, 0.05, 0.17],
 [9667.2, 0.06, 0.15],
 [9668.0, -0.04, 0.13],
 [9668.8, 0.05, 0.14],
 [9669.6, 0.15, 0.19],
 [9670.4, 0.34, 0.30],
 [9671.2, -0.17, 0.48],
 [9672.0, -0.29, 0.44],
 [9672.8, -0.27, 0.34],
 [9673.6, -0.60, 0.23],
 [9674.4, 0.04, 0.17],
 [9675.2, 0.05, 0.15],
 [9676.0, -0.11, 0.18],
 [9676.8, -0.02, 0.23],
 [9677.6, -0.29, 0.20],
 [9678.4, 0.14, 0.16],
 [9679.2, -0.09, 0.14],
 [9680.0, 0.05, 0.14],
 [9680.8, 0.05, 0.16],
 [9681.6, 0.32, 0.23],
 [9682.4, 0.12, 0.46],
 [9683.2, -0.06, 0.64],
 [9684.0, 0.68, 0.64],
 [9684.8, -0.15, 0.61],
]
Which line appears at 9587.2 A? H-beta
